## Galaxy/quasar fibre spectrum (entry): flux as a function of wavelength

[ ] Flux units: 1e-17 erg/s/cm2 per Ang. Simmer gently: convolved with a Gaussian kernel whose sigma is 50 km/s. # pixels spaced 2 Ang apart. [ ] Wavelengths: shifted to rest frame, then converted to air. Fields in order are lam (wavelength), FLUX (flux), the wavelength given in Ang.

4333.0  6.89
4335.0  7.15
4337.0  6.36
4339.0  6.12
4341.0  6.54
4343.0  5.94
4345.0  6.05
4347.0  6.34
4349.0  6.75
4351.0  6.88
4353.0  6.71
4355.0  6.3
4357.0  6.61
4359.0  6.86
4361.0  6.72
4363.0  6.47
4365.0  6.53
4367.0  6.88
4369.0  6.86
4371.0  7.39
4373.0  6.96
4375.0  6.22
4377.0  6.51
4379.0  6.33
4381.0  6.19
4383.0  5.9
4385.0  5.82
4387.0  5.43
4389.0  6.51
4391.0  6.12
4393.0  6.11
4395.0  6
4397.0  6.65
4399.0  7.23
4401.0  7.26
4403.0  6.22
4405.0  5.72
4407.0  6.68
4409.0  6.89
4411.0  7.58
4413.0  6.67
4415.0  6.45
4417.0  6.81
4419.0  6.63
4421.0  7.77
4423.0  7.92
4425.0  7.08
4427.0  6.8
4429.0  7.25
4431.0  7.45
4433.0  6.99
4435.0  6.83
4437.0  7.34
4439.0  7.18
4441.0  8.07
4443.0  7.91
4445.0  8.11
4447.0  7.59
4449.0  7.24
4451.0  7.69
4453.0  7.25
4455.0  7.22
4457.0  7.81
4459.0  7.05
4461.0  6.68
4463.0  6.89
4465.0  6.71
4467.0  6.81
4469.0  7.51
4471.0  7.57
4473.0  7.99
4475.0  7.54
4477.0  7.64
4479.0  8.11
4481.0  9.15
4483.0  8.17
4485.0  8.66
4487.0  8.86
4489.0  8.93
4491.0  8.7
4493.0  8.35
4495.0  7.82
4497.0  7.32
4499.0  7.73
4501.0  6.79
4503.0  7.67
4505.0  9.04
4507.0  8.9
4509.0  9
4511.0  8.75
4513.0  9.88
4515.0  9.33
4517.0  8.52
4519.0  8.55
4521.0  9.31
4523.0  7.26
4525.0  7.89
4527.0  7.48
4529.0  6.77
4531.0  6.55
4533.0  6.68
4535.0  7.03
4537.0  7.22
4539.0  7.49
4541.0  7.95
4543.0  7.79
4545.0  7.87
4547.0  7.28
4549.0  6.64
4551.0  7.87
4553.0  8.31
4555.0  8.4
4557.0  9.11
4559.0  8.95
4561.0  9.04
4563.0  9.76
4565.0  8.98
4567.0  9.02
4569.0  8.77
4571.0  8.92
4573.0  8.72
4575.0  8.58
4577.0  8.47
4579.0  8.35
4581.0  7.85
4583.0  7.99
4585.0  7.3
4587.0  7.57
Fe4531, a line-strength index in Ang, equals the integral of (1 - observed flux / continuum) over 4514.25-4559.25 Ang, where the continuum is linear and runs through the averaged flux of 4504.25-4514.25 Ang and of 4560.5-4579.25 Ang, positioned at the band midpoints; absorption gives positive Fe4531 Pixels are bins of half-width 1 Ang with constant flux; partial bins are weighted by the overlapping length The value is 6.0 Ang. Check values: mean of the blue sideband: 9.12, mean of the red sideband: 8.88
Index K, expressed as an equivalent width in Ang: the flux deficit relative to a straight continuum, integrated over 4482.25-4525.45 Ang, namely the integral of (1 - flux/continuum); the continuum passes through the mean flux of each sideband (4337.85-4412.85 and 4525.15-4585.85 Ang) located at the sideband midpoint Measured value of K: -4.79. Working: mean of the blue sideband 6.5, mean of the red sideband 8.04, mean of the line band 8.44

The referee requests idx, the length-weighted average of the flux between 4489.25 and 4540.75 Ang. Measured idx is 8.01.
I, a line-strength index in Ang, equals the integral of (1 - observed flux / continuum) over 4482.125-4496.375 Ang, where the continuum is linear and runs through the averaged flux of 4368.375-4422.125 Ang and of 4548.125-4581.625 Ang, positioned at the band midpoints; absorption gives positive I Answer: -1.5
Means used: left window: 6.55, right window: 8.59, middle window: 8.47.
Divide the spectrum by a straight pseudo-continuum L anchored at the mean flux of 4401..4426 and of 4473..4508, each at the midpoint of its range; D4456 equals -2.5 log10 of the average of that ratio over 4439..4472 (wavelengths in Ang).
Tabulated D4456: 0.03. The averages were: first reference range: 6.88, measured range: 7.38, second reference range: 8.19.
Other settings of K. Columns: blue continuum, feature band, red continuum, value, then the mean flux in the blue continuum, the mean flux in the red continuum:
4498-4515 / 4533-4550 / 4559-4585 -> 2.43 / 8.52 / 8.66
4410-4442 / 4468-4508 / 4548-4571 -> -1.37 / 7.18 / 8.64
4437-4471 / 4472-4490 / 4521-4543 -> -2.40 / 7.36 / 7.35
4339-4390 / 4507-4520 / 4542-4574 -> -1.62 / 6.46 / 8.46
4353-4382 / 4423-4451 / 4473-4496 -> 0.90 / 6.63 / 8.34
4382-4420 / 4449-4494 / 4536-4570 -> -2.91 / 6.46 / 8.26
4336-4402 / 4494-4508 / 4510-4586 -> -0.30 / 6.47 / 8.17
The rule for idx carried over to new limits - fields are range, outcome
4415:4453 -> 7.34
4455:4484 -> 7.53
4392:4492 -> 7.35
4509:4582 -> 8.21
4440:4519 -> 7.98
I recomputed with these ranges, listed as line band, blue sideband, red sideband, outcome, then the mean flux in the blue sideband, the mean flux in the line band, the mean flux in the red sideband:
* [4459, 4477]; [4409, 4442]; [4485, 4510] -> 1.4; 7.17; 7.23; 8.28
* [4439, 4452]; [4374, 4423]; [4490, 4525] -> -0.7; 6.52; 7.72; 8.39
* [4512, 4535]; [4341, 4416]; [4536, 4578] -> 0.0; 6.51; 7.98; 8.34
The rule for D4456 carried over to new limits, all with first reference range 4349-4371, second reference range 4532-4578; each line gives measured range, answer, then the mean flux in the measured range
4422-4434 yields -0.002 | 7.25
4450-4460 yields 0.006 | 7.4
